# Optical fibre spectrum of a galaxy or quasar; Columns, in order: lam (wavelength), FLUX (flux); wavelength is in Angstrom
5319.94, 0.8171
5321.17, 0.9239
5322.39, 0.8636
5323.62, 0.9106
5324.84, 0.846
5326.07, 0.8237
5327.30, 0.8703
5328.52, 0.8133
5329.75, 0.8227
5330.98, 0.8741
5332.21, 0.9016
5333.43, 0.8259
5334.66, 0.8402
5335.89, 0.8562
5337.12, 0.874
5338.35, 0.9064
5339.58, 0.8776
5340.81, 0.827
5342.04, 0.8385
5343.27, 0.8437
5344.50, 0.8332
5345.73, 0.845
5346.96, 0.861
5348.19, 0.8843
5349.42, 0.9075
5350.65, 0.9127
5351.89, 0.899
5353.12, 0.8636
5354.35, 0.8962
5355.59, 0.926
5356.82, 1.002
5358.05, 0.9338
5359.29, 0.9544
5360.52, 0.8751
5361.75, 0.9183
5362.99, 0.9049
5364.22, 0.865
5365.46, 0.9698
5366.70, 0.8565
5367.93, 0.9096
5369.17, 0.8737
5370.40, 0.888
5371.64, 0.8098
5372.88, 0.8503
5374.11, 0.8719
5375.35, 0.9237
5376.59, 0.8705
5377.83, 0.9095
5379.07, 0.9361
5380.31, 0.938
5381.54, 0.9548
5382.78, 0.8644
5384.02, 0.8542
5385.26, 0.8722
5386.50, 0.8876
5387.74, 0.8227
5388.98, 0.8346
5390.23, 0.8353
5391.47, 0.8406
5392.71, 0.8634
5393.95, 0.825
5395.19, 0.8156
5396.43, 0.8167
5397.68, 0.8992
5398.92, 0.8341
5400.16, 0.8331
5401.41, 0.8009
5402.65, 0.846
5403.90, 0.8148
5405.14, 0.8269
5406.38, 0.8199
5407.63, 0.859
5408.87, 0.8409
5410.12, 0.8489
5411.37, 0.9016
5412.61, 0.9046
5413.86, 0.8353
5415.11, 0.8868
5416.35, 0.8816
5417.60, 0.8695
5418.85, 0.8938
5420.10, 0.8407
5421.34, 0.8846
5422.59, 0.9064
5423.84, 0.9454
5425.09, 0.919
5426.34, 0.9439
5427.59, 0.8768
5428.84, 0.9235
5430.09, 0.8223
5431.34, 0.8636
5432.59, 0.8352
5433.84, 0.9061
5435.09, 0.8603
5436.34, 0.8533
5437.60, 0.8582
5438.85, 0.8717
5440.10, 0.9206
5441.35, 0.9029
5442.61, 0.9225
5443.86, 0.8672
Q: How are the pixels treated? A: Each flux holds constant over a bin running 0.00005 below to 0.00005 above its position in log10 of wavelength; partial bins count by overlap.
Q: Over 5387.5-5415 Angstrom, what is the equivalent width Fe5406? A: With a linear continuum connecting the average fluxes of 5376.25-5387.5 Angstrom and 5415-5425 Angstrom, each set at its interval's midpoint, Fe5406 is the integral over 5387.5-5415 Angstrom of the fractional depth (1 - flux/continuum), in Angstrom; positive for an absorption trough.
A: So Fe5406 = 1.6 Angstrom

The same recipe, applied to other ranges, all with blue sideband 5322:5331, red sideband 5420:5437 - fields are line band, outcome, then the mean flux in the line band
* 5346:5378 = -1.3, 0.897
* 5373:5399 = 0.0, 0.87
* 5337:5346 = 0.0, 0.855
